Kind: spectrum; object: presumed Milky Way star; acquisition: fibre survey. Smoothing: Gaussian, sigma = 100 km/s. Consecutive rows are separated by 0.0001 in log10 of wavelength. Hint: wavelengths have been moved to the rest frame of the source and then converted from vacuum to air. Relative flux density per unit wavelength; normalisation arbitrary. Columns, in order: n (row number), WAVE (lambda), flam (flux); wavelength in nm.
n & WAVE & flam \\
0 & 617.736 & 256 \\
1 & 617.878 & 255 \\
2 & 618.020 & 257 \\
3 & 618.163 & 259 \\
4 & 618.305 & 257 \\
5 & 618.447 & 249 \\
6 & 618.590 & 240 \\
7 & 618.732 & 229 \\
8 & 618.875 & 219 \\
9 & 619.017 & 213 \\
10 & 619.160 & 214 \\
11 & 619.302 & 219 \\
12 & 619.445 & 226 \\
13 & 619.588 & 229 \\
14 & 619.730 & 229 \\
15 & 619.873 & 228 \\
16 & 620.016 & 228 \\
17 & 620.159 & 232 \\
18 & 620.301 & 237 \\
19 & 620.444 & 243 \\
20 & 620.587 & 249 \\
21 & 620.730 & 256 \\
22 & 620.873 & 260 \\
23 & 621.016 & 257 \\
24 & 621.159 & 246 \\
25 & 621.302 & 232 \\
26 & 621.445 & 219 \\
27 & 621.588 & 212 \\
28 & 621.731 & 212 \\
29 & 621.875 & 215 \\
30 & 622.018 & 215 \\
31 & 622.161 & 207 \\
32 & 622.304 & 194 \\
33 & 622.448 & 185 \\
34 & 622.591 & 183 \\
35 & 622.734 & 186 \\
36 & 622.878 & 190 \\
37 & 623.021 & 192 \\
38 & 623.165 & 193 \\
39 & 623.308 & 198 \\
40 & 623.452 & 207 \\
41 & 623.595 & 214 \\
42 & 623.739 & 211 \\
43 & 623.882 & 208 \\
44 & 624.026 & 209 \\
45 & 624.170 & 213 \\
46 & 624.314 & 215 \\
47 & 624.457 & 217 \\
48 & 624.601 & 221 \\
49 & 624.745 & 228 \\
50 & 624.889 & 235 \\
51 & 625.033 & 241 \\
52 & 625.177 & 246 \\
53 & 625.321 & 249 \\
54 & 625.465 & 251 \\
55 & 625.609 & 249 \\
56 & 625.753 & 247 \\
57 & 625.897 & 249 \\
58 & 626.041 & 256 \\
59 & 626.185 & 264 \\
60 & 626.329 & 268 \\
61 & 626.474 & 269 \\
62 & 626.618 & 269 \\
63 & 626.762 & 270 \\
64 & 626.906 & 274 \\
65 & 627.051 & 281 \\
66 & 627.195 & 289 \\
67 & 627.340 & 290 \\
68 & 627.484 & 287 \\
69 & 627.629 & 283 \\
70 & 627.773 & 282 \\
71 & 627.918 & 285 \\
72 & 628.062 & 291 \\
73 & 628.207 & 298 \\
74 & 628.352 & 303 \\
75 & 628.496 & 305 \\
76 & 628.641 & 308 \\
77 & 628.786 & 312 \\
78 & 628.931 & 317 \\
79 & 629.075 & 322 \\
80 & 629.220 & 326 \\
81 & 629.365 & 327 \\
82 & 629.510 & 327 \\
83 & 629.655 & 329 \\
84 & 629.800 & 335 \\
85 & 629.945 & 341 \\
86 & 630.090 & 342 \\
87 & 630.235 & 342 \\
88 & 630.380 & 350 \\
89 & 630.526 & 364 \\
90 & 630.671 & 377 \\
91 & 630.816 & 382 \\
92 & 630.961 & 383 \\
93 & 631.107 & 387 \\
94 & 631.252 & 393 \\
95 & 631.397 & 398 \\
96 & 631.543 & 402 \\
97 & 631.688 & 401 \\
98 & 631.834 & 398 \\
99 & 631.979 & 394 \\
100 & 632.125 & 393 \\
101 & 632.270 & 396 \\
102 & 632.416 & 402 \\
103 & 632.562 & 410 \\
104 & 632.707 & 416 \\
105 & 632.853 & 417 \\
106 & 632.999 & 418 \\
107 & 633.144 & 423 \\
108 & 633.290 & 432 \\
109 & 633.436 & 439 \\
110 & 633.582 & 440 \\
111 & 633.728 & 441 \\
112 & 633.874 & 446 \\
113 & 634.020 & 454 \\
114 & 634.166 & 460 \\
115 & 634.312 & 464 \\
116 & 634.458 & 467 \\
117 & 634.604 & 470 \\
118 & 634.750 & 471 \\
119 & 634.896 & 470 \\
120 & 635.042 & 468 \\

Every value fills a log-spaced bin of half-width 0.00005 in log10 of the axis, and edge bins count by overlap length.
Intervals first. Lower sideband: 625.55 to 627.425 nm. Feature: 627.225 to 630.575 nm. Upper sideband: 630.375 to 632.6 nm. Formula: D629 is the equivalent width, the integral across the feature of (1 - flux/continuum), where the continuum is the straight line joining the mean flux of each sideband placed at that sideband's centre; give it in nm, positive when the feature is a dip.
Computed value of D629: 0.12 nm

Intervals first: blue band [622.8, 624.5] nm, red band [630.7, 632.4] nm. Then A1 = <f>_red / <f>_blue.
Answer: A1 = 1.92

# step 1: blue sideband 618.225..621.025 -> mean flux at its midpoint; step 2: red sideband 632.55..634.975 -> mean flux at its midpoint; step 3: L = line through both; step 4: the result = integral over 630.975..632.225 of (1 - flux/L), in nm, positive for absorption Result 0.05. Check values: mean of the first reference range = 235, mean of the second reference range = 445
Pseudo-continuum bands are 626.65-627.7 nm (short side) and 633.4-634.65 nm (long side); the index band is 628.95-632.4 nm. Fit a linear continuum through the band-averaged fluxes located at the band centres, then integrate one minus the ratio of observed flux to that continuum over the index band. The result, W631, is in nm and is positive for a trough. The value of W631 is 0.04 nm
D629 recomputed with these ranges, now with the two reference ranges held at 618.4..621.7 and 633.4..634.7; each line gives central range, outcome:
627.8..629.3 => 0.25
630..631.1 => 0.10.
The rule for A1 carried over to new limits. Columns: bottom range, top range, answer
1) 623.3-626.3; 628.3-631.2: 1.47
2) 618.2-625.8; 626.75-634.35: 1.62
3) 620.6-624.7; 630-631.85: 1.77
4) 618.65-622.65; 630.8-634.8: 1.88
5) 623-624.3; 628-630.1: 1.55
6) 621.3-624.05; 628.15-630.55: 1.60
